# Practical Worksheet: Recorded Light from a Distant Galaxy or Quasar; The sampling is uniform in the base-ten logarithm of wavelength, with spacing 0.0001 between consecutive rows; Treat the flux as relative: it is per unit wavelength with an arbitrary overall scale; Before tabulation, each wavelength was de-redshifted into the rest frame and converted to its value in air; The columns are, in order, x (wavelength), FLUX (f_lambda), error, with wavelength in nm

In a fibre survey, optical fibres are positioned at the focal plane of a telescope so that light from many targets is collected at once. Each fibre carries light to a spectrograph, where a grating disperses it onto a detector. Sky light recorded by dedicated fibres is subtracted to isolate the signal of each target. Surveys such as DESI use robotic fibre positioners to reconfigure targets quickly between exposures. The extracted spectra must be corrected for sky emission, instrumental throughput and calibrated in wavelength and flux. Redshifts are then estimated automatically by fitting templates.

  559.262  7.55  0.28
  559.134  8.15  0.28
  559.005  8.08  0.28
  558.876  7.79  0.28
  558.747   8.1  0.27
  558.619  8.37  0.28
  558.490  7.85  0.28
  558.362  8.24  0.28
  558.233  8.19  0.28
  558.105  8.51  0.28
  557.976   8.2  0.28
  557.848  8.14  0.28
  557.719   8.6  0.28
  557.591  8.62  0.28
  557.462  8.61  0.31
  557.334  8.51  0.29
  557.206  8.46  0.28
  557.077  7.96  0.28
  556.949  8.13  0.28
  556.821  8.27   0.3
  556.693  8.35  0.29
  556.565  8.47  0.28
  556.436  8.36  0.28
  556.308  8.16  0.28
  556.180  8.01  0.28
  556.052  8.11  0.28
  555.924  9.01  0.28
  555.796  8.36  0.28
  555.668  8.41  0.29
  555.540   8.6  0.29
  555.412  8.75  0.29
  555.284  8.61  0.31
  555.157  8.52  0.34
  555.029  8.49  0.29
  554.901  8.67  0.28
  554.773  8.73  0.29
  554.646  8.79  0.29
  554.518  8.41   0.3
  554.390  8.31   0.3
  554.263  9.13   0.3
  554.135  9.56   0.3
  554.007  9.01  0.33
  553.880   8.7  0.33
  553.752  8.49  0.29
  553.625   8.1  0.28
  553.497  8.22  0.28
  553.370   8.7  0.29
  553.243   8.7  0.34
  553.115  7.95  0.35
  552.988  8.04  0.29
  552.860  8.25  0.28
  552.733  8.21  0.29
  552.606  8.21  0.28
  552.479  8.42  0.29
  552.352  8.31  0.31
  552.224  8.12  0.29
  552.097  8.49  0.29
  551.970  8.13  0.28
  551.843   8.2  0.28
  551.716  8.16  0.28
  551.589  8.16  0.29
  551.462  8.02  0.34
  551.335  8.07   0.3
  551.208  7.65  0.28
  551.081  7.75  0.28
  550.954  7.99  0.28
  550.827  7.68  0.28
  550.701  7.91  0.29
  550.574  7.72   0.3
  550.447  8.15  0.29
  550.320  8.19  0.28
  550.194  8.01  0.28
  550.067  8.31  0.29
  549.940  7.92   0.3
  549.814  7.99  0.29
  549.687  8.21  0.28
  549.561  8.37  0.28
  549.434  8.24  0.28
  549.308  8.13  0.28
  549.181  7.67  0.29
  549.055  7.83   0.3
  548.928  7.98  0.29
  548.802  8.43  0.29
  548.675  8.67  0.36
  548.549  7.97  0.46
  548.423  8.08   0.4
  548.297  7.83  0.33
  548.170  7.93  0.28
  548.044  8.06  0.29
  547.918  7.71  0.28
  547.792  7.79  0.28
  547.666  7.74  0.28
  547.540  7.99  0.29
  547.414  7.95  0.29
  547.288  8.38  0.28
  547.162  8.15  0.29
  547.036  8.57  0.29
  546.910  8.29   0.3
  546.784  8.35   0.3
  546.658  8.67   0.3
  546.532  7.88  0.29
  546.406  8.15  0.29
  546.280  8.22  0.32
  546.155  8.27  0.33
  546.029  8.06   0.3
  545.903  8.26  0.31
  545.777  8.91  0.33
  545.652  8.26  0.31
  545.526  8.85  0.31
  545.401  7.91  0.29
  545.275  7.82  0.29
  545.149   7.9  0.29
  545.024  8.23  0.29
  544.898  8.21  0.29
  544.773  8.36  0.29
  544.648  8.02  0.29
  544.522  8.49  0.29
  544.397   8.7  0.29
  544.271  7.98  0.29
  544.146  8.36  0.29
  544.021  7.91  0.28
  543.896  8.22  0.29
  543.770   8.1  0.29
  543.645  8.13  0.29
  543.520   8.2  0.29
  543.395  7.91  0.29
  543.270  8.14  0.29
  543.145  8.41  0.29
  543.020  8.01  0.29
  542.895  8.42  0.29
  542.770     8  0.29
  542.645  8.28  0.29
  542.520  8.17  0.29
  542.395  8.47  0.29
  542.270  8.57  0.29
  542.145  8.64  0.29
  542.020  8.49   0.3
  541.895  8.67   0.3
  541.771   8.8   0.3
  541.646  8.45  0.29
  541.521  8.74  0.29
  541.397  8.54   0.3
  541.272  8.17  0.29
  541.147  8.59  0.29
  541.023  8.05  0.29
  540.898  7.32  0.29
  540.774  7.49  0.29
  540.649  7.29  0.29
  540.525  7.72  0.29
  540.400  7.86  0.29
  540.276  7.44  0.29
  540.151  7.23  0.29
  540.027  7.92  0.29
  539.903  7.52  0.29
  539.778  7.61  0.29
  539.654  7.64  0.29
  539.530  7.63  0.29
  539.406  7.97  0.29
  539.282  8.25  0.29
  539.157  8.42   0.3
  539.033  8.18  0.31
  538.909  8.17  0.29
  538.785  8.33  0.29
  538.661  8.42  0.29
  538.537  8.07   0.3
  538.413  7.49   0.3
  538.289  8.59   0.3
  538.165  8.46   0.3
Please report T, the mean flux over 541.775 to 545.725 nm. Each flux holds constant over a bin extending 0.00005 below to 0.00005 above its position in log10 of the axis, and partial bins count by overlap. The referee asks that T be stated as 8.26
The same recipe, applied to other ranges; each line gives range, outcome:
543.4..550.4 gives 8.16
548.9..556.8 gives 8.29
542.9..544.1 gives 8.14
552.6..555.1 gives 8.54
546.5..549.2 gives 8.1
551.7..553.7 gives 8.27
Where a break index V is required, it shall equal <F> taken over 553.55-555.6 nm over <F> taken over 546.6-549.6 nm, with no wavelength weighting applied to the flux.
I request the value 1.07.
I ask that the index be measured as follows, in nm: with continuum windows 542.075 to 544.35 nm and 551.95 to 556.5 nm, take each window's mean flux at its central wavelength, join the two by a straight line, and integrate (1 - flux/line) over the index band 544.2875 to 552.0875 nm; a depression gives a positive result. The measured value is 0.20 nm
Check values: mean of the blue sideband 8.22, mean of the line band 8.12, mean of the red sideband 8.48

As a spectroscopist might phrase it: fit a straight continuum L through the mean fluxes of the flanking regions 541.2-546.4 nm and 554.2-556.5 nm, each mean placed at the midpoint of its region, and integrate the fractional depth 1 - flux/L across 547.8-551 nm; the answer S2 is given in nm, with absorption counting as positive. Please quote 0.142 nm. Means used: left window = 8.3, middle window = 8.04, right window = 8.53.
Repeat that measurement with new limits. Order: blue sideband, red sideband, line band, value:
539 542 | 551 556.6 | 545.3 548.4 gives 0.005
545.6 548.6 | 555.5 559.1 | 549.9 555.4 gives -0.056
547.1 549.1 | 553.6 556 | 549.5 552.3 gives 0.083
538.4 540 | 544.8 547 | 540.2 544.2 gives -0.030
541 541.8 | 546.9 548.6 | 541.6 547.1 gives -0.012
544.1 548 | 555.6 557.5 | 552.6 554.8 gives -0.060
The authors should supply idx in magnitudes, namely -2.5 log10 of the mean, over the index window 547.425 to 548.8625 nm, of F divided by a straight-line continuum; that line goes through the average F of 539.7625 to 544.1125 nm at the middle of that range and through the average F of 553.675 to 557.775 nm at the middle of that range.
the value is 0.04 mag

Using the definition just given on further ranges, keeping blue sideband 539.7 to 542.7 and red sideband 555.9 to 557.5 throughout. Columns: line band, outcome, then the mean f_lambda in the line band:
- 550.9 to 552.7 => 0.02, 8.12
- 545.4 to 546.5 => -0.02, 8.33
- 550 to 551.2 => 0.04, 7.95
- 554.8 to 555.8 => -0.03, 8.57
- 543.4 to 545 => -0.01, 8.21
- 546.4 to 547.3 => -0.02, 8.31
